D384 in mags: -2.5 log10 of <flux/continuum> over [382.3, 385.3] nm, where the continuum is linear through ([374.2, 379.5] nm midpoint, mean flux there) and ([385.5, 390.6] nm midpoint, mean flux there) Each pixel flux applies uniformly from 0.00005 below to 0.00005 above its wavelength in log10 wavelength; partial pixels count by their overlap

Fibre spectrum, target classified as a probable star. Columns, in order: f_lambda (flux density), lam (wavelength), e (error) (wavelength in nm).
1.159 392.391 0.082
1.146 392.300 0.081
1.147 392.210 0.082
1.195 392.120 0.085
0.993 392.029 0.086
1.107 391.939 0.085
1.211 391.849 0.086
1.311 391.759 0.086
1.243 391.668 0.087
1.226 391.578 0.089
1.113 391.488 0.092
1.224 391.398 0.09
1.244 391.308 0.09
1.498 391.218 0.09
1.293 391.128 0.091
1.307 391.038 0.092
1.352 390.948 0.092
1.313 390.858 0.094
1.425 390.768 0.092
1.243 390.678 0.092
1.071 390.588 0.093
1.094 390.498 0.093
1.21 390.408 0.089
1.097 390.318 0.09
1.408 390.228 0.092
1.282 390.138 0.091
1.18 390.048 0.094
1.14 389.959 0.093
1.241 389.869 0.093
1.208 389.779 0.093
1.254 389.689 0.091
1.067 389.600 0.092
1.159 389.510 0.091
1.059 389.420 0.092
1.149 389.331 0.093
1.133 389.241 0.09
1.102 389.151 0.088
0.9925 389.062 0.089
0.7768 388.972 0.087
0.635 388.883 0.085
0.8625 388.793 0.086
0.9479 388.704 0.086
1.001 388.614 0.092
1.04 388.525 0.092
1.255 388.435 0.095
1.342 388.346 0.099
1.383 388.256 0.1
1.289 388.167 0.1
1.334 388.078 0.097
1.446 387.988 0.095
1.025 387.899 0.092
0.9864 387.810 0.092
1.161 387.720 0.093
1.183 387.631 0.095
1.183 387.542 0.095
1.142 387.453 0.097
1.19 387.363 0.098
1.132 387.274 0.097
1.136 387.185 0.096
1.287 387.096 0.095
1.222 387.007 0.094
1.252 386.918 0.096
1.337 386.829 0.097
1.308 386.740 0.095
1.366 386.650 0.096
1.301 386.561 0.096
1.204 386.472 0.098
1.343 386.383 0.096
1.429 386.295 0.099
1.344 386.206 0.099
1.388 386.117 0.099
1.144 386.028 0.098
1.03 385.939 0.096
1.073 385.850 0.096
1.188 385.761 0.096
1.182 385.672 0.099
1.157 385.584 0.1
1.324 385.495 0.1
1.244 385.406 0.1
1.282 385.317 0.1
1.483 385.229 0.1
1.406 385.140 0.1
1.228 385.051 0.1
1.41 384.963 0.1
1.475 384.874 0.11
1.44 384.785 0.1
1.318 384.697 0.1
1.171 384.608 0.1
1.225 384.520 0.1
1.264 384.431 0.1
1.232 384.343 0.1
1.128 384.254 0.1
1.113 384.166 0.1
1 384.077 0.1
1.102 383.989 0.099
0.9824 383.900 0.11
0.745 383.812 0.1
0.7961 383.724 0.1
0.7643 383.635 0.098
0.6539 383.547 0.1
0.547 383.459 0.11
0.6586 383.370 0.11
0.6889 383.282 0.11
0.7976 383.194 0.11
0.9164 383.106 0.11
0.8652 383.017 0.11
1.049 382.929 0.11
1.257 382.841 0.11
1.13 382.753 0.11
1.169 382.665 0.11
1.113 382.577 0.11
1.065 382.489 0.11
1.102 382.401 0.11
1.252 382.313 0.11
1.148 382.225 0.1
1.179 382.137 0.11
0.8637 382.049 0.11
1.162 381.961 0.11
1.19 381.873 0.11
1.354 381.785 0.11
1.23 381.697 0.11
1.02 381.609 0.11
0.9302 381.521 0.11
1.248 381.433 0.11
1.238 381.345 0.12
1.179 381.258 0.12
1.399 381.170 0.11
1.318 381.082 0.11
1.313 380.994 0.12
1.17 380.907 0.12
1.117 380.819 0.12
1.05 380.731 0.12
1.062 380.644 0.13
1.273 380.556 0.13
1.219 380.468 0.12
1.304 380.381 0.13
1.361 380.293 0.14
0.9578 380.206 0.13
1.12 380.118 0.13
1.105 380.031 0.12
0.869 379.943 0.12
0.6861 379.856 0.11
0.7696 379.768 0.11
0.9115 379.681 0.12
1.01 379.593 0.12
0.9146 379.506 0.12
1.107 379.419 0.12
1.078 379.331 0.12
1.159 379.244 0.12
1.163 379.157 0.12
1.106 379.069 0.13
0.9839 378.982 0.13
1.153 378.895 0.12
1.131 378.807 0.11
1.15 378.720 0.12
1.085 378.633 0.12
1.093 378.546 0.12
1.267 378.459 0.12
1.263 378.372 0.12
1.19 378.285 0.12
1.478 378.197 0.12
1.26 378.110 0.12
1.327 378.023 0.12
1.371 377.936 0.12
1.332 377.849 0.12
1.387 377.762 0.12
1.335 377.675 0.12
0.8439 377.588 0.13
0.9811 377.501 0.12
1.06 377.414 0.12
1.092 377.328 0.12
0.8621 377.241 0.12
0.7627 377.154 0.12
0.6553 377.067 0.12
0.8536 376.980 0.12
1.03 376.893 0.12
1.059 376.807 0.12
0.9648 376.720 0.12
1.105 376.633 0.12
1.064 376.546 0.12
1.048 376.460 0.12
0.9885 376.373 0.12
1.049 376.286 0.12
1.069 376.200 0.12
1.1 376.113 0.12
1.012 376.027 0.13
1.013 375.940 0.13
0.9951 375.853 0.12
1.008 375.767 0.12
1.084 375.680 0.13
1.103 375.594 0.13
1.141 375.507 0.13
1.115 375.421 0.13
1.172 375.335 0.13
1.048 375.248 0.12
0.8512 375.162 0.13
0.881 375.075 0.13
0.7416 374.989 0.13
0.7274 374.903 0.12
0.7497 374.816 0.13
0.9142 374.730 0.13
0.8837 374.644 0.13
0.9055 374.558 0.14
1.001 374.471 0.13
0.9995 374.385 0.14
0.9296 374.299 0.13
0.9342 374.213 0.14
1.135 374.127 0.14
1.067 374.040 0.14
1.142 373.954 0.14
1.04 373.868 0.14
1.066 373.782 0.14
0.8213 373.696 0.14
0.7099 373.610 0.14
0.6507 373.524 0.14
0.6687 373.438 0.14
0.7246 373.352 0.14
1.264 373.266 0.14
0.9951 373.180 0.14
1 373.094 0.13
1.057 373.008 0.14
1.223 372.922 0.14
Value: 0.053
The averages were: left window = 1.05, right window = 1.17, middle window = 1.08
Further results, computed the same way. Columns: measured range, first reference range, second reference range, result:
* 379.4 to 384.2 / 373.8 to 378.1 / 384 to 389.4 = 0.07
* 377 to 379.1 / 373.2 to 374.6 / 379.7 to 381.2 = -0.07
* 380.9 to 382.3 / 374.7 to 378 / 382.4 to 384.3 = -0.23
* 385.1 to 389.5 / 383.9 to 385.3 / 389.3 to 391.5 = 0.05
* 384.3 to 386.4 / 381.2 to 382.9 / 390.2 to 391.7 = -0.08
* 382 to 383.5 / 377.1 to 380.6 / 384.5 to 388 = 0.19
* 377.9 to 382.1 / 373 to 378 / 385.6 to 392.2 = -0.08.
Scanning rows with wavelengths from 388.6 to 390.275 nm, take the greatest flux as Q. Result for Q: 1.408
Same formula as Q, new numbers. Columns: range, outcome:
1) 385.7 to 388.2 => 1.446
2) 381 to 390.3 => 1.483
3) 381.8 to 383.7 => 1.257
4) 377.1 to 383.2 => 1.478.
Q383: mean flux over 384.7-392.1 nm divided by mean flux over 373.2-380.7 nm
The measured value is 1.17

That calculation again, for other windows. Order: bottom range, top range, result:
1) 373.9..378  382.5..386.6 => 1.11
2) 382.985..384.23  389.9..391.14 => 1.49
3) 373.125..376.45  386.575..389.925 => 1.19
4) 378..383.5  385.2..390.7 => 1.08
